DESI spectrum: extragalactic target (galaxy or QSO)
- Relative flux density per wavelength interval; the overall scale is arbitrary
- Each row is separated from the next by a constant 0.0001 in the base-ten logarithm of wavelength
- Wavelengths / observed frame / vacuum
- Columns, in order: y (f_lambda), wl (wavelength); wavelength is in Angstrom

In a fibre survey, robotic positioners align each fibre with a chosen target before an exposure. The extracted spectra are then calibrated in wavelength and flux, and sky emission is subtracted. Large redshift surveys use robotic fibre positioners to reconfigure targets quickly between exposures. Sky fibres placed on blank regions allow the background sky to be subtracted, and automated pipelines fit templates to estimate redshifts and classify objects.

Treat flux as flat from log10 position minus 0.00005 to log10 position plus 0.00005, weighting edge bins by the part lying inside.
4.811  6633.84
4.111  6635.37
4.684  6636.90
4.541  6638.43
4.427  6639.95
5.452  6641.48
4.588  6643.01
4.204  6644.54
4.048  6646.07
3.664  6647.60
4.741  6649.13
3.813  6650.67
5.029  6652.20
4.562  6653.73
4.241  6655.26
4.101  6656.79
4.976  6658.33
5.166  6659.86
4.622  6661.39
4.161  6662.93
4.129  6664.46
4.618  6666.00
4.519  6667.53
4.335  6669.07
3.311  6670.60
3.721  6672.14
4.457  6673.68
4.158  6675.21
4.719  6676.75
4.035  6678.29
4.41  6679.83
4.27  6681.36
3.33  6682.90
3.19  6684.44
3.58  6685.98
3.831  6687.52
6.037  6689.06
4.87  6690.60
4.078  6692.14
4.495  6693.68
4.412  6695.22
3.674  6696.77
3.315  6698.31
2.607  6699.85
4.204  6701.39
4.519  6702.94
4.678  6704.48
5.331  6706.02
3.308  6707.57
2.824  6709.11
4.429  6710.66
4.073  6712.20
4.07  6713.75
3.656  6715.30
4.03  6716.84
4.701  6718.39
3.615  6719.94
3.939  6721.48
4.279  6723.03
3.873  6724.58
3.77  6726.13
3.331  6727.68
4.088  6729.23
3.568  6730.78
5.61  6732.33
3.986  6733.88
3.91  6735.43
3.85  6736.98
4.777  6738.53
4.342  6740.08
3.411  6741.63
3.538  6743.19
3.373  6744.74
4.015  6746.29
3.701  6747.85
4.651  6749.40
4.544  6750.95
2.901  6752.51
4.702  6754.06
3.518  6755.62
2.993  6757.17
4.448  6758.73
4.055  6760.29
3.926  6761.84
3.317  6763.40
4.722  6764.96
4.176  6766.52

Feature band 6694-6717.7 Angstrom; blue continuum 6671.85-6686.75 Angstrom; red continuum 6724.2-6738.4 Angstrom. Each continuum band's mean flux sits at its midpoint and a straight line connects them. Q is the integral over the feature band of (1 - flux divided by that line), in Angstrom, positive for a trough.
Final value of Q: 0.4 Angstrom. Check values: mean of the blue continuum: 4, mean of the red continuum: 4.04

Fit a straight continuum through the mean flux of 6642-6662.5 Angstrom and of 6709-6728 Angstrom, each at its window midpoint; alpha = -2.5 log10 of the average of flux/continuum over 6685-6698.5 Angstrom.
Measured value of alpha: -0.03 mag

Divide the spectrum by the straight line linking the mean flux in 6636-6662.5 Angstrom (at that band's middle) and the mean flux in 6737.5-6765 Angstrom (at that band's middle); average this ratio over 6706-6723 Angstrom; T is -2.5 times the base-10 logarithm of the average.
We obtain 0.05 mag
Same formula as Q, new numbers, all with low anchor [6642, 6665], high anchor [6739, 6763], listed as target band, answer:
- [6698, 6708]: 0.2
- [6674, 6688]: 1.0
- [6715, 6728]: 0.3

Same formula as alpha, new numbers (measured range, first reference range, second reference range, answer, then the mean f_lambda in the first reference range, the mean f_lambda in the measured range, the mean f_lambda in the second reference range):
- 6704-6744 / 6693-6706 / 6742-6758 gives -0.03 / 4.06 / 4.03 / 3.79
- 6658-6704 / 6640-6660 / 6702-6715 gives 0.03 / 4.48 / 4.19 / 4.13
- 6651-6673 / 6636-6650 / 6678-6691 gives -0.01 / 4.47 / 4.38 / 4.16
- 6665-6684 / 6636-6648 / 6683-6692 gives 0.04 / 4.47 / 4.14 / 4.21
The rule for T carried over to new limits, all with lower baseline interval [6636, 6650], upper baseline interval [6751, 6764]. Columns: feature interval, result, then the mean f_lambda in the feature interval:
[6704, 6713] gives -0.002 mag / 4.09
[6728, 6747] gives -0.032 mag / 4.02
